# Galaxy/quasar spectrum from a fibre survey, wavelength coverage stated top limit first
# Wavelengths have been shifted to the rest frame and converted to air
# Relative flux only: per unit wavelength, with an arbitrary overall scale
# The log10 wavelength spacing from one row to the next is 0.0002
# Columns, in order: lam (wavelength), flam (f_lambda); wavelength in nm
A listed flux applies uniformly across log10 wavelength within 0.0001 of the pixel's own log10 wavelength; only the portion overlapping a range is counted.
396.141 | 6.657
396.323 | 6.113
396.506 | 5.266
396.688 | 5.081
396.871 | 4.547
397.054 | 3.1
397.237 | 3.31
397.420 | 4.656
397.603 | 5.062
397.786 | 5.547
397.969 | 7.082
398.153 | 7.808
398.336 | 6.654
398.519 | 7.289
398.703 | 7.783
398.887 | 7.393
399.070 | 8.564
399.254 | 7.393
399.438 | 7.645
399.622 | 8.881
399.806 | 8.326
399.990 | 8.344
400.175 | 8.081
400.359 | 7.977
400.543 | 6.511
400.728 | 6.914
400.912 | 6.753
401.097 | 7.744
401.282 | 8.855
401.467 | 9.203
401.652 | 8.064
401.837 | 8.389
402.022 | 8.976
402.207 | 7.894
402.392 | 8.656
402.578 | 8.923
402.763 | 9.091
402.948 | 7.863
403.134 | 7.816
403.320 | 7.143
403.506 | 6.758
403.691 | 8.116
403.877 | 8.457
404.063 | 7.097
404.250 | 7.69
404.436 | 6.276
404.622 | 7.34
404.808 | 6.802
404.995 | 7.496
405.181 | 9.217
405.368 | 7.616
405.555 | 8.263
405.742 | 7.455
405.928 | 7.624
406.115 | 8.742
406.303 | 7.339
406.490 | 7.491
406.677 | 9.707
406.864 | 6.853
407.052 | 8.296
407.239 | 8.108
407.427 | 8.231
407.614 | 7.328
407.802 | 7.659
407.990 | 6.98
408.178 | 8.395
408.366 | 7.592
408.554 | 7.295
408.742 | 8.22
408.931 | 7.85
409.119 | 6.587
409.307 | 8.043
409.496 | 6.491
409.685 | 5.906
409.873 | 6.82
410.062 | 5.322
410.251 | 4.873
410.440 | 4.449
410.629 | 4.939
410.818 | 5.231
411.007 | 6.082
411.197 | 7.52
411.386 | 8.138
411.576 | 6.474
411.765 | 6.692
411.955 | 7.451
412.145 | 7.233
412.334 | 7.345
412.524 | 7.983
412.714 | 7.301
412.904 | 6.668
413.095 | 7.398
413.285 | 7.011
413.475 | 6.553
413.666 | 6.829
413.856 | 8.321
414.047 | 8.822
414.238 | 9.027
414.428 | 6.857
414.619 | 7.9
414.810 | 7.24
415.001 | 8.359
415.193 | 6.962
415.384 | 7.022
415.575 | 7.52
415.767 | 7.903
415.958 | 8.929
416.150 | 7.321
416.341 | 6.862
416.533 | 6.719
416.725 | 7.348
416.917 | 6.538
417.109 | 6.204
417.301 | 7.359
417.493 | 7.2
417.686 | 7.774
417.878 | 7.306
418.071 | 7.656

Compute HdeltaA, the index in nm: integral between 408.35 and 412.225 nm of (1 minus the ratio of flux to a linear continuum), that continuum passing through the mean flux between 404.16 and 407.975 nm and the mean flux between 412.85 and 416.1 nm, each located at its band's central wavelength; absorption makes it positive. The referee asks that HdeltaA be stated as 0.54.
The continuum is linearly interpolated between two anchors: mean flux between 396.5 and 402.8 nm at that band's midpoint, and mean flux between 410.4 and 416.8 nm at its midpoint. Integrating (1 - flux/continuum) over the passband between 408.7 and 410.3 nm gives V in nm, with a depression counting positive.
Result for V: 0.12 nm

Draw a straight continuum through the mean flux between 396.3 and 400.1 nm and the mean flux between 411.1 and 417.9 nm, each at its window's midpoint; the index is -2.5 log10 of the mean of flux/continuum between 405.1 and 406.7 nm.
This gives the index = -0.17 mag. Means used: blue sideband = 6.49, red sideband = 7.39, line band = 8.08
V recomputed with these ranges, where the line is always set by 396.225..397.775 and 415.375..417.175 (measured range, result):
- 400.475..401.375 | -0.37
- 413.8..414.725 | -0.16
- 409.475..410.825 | 0.20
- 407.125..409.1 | -0.50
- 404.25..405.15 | -0.23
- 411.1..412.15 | -0.10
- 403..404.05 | -0.39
